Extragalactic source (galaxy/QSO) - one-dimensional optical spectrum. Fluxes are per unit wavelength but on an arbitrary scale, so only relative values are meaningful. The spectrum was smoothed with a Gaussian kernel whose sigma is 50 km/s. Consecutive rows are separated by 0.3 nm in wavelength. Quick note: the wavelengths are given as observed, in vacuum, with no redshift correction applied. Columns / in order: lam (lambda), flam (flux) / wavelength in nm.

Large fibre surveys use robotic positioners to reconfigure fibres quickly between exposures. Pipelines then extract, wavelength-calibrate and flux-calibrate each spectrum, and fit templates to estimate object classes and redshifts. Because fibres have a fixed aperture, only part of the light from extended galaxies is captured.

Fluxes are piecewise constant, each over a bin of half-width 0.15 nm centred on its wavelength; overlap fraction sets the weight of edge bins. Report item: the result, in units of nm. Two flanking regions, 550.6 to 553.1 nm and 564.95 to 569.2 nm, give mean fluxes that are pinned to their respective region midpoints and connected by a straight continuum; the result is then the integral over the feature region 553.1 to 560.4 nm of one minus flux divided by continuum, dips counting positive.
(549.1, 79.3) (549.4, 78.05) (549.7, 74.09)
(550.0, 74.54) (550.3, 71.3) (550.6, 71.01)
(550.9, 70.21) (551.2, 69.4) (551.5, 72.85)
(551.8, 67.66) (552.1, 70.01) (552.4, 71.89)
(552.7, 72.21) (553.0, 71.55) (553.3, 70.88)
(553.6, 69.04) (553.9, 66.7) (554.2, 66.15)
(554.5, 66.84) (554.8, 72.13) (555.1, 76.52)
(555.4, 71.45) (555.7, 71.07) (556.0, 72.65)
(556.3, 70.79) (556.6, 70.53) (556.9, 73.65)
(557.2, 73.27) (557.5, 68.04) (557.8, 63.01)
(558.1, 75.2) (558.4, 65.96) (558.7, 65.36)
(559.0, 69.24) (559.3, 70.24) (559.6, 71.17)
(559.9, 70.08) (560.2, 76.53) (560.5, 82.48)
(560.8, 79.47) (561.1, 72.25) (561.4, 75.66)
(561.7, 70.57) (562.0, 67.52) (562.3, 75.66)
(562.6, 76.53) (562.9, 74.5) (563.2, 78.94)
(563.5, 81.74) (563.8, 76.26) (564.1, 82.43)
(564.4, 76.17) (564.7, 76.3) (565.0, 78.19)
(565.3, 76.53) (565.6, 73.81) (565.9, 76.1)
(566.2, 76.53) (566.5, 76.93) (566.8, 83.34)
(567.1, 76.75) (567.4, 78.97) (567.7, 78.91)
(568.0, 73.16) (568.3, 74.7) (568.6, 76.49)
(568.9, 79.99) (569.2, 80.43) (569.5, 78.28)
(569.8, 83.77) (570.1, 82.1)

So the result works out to 0.25 nm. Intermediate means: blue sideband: 70.7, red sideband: 77.3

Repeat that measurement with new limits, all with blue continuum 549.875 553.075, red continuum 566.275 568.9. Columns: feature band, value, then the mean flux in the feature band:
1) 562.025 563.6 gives -0.02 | 76.5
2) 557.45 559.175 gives 0.14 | 67.8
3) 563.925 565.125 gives -0.03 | 78.2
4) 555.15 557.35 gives 0.03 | 72.1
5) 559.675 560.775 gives -0.03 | 76.4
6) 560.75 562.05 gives 0.04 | 73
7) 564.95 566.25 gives 0.01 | 76.1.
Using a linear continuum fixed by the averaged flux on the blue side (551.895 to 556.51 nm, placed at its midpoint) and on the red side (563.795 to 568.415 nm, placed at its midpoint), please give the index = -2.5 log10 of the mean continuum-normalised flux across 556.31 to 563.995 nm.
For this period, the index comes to 0.01 mag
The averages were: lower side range 70.6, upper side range 77.2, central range 73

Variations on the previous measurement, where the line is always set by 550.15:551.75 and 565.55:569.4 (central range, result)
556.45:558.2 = 0.04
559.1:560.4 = 0.03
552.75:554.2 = 0.04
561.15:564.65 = 0.00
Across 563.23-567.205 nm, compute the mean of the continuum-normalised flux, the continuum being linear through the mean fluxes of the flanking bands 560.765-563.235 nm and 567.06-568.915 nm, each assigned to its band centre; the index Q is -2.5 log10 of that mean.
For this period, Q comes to -0.03 mag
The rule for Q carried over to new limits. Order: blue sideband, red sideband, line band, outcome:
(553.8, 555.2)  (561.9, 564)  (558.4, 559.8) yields 0.07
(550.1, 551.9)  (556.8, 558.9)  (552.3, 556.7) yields -0.01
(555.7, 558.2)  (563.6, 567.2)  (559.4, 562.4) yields 0.00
